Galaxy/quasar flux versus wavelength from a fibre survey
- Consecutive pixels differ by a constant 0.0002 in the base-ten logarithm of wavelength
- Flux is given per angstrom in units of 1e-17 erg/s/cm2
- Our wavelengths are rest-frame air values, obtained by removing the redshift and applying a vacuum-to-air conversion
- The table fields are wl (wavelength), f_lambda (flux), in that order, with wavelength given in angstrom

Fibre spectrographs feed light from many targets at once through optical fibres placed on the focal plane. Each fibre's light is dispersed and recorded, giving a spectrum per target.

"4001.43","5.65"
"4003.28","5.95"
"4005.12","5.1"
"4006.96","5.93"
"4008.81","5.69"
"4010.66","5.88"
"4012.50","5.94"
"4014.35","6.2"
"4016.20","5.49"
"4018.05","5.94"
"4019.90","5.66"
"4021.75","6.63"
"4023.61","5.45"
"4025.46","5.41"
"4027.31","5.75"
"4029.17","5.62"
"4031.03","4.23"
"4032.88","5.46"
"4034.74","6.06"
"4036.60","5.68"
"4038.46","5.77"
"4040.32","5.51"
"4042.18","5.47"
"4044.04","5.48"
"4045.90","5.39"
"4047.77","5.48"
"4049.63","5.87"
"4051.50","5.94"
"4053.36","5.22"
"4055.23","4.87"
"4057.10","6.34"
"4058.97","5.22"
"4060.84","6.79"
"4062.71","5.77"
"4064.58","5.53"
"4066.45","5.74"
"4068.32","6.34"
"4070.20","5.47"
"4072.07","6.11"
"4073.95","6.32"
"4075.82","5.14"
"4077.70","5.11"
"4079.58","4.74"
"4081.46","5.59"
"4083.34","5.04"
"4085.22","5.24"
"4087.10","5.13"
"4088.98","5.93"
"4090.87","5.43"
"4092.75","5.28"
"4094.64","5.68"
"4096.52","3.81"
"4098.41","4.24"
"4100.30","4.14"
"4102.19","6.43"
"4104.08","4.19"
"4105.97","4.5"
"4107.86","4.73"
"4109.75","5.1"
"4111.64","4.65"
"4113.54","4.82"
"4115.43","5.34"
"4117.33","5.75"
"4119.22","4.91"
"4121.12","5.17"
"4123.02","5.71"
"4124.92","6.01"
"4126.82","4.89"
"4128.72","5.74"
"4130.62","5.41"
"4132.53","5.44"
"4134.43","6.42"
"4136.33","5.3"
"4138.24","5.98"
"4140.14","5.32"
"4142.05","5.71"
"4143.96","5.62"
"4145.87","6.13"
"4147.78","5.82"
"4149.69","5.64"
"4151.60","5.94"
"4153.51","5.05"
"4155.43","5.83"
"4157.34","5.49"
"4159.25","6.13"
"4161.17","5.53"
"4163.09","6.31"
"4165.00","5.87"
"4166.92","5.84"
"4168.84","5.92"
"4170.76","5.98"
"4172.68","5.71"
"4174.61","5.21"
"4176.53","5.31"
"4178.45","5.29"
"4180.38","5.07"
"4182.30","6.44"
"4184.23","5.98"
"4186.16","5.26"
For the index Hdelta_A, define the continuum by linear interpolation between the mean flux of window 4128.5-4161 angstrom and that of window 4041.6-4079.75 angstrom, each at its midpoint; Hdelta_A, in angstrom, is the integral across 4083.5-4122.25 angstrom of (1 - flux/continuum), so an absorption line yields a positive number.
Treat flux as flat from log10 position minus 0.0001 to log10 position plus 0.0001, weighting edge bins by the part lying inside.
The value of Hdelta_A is 4.4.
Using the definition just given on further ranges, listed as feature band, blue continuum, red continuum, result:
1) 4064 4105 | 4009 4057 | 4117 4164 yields 2.5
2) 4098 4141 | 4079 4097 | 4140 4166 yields 2.0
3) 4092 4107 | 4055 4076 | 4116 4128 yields 2.2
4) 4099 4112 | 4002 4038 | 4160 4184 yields 2.0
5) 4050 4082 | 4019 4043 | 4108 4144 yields -0.8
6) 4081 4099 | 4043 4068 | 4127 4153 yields 1.7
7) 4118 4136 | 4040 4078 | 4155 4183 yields 0.6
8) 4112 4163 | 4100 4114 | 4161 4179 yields -3.1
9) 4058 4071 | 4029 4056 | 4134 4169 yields -0.7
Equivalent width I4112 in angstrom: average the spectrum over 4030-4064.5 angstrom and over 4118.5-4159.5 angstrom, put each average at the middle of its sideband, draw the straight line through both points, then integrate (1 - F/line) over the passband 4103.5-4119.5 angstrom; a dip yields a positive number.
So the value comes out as 2.0 angstrom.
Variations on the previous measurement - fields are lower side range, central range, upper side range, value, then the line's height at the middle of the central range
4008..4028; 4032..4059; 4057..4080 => 0.85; 5.78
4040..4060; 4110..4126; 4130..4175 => 1.10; 5.67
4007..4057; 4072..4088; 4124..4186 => 0.90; 5.66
